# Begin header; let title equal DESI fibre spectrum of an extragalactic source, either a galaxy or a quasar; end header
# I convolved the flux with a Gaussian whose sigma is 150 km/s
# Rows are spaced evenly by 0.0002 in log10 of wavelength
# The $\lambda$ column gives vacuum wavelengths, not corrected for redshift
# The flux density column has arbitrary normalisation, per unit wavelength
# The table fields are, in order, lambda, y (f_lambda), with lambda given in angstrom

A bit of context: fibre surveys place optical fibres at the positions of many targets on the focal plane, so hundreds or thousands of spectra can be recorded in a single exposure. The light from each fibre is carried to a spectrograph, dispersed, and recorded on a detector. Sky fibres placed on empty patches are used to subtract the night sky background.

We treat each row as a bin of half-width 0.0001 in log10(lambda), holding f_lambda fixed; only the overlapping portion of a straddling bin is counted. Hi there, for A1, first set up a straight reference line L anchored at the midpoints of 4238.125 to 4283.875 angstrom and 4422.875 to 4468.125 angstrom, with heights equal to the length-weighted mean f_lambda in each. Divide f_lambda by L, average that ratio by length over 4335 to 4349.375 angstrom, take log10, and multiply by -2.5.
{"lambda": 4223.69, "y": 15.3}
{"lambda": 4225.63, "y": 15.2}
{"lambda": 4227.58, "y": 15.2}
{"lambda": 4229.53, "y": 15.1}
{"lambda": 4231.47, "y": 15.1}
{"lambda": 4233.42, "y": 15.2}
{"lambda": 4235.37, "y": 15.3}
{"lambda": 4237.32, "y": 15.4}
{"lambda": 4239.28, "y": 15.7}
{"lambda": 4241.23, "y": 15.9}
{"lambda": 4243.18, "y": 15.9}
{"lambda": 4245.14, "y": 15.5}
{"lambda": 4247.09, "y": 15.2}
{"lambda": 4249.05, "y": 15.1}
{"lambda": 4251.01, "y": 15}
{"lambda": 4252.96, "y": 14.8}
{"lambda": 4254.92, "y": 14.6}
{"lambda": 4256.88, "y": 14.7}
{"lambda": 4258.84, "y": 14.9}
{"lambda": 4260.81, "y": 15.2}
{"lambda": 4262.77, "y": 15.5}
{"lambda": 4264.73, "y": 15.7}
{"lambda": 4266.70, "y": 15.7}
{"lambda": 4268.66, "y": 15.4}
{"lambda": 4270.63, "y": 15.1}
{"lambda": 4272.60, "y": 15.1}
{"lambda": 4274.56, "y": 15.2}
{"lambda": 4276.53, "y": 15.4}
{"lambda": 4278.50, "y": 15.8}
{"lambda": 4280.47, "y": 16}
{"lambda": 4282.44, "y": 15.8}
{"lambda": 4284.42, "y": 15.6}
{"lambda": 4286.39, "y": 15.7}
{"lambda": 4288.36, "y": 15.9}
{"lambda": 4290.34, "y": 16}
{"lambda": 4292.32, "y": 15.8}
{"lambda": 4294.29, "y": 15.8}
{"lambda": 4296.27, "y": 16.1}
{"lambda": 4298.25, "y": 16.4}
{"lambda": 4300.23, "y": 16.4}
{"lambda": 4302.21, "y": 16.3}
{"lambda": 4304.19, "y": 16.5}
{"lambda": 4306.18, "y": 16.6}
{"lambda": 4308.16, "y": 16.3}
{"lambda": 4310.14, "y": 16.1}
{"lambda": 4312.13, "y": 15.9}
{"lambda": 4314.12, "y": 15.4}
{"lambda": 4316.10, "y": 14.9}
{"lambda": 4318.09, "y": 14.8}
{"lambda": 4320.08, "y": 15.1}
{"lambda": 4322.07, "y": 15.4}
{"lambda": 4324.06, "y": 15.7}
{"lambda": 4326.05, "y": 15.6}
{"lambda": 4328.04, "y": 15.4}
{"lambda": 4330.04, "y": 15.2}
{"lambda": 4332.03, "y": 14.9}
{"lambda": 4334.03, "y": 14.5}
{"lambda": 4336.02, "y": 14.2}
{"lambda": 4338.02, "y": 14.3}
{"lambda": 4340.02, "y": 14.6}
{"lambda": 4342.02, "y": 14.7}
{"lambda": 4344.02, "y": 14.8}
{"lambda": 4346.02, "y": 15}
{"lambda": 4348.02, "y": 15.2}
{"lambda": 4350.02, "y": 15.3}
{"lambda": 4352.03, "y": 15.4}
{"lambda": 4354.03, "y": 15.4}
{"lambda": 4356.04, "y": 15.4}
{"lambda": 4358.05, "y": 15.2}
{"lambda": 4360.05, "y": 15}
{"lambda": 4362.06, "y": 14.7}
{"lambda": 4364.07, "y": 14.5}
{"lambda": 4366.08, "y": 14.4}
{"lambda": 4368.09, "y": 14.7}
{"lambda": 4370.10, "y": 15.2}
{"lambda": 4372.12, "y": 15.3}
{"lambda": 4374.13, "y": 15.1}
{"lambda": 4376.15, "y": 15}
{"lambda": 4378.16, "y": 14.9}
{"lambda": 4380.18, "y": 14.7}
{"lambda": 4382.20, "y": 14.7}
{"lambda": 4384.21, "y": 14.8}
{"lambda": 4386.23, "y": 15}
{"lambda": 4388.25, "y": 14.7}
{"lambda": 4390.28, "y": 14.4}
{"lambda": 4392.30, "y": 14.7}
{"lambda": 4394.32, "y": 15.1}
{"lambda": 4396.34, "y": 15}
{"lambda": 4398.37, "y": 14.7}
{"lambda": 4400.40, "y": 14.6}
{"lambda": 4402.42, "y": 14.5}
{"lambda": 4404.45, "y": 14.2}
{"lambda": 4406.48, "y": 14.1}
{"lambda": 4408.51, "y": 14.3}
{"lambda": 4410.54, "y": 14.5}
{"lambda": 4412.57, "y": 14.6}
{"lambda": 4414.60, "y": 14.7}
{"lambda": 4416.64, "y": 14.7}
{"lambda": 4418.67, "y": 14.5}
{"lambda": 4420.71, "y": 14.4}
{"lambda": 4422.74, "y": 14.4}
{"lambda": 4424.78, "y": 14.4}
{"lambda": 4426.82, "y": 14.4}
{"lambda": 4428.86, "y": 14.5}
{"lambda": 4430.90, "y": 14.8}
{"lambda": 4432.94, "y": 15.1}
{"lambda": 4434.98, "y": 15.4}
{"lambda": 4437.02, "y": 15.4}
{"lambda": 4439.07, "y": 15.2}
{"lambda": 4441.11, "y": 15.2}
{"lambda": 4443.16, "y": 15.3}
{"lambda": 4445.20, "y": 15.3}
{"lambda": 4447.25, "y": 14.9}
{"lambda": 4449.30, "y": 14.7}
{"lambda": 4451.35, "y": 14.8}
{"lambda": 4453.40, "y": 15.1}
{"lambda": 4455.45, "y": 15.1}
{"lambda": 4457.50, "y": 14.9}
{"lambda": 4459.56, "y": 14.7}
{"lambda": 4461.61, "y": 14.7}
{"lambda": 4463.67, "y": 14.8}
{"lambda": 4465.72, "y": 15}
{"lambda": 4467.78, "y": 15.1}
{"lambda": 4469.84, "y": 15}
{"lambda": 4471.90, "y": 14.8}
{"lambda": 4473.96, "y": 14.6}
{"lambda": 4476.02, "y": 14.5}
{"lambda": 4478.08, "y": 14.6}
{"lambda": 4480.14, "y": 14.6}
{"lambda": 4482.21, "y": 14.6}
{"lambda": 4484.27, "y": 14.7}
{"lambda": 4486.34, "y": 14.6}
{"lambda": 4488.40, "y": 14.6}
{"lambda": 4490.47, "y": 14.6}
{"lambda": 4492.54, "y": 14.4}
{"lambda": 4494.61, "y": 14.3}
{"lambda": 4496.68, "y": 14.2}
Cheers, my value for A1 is 0.03 mag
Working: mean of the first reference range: 15.4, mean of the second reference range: 14.9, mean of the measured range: 14.7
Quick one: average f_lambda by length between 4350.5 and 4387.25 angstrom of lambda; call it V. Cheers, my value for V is 15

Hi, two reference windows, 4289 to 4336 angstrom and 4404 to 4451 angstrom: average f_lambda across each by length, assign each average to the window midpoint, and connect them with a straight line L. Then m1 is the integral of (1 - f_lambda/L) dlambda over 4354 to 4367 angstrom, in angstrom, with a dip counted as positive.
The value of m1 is 0.3 angstrom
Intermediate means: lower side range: 15.7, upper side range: 14.7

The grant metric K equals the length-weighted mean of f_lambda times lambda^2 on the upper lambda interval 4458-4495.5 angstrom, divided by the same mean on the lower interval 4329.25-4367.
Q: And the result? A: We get 1.05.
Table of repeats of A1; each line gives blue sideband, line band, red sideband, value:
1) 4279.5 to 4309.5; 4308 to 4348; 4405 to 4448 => 0.04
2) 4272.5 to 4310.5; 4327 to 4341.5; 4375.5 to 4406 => 0.05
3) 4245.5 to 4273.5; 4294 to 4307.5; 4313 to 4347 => -0.09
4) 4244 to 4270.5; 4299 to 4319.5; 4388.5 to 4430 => -0.07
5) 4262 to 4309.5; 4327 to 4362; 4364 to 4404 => 0.02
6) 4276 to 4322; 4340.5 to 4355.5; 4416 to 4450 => 0.03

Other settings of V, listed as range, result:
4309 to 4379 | 15.1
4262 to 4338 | 15.6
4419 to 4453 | 14.9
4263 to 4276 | 15.4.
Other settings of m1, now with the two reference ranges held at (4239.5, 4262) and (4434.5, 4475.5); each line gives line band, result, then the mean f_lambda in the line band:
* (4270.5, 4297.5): -1.0 angstrom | 15.7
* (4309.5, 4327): -0.3 angstrom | 15.4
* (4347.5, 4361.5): -0.2 angstrom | 15.3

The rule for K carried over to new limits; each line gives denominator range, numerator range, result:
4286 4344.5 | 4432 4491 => 1.03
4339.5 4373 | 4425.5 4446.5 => 1.04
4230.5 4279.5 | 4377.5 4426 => 1.02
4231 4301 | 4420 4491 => 1.04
